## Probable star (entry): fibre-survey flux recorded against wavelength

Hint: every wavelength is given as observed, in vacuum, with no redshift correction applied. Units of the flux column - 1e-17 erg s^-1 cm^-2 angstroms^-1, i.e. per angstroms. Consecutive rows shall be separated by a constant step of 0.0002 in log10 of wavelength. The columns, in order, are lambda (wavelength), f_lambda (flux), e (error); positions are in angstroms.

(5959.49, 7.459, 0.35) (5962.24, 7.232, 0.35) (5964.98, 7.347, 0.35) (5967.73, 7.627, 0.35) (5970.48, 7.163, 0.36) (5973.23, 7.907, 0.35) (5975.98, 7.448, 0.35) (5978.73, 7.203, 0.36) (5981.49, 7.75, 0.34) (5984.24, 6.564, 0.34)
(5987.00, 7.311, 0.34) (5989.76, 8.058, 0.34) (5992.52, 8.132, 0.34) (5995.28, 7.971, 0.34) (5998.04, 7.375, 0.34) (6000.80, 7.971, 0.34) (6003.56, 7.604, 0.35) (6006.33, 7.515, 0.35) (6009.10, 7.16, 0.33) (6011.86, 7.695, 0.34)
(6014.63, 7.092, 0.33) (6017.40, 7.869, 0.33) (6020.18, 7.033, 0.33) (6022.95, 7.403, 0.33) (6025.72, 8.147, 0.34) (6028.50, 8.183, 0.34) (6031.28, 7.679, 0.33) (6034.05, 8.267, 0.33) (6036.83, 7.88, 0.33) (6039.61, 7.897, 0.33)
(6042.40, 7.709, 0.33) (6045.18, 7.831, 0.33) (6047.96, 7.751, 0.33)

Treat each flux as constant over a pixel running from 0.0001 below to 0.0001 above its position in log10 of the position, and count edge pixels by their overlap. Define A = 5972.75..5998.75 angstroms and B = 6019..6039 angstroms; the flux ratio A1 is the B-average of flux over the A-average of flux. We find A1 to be 1.03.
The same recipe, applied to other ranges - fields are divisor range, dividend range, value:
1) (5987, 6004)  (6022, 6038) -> 1.02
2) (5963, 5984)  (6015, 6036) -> 1.04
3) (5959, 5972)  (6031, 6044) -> 1.07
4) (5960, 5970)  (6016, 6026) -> 1.02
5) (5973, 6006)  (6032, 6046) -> 1.04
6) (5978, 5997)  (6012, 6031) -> 1.01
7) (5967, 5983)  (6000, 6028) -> 1.01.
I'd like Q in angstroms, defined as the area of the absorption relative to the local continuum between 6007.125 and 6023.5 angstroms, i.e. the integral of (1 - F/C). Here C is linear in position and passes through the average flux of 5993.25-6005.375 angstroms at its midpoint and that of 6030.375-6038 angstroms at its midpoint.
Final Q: 1.0 angstroms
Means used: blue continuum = 7.75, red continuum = 7.97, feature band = 7.38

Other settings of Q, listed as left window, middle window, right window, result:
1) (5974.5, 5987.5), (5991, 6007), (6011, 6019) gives -0.8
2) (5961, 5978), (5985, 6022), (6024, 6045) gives 0.6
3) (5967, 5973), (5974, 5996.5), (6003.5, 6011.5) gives -0.3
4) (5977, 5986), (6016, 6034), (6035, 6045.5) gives -0.2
